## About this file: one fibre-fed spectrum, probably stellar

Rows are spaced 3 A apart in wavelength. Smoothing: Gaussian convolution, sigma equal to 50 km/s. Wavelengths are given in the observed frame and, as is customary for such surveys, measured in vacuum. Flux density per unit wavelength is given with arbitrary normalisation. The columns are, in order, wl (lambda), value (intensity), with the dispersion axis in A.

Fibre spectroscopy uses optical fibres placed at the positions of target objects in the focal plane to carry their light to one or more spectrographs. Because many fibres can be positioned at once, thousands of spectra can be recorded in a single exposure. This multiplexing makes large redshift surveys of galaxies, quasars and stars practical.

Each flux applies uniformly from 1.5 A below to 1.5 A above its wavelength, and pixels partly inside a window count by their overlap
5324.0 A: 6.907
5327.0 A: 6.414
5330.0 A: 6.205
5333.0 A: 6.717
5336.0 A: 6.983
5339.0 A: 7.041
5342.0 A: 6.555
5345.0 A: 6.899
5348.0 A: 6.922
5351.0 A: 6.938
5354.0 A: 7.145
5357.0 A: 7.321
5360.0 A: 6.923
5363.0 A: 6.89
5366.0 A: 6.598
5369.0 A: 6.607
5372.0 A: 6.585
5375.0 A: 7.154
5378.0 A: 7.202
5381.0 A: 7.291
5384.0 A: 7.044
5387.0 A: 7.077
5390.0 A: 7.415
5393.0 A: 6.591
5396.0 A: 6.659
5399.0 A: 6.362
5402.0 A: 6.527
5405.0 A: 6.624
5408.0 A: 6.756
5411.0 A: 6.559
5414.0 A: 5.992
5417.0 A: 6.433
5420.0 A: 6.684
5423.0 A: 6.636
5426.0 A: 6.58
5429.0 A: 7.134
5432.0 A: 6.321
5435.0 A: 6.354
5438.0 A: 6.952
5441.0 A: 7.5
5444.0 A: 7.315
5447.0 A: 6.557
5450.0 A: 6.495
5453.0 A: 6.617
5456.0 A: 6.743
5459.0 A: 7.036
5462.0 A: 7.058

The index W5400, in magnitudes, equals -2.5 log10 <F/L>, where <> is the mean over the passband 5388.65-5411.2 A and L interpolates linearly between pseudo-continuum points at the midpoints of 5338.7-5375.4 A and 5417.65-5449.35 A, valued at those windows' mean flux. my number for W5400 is 0.02 mag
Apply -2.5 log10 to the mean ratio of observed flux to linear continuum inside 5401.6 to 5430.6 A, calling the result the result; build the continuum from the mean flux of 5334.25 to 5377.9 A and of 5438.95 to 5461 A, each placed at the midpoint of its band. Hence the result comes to 0.05 mag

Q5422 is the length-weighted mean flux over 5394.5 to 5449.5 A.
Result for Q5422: 6.66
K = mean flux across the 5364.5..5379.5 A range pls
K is 6.83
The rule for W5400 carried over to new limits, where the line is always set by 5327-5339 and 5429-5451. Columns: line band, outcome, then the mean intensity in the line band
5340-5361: -0.044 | 6.96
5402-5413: 0.027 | 6.6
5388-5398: -0.020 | 6.87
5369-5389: -0.049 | 7.03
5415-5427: 0.037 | 6.56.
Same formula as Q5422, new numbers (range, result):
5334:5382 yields 6.93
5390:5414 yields 6.6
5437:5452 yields 6.95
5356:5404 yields 6.88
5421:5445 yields 6.84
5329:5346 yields 6.74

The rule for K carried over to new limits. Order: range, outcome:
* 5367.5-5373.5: 6.6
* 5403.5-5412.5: 6.65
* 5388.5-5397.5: 6.89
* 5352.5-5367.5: 6.98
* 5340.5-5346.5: 6.73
